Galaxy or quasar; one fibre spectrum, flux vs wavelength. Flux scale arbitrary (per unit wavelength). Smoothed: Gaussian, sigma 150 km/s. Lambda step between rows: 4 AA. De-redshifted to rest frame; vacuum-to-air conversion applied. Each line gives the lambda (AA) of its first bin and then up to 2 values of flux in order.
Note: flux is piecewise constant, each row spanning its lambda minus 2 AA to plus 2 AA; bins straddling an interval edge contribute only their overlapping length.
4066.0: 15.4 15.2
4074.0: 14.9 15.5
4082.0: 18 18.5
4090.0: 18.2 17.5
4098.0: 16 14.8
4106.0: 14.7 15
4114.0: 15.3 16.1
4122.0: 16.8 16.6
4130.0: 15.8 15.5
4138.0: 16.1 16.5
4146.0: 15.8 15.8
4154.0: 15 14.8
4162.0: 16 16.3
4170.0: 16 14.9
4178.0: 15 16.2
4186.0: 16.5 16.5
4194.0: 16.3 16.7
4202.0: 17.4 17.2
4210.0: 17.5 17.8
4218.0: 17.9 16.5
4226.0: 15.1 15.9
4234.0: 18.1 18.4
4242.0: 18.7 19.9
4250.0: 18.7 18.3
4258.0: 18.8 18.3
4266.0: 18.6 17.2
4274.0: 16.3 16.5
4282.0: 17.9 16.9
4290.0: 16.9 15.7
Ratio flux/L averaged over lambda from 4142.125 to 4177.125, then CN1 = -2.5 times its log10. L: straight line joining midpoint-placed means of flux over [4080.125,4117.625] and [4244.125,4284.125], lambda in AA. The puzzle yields 0.09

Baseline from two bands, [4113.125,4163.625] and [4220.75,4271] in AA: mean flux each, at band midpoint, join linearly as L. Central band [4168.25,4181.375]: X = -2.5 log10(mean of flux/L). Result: 0.08 mag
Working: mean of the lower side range 15.9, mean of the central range 15.4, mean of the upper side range 17.9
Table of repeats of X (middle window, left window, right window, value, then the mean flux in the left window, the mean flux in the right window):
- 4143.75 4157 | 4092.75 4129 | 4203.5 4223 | 0.06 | 15.8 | 17.4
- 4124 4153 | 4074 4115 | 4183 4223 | 0.04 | 16.3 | 17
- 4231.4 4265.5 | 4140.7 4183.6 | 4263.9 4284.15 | -0.10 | 15.6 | 17.3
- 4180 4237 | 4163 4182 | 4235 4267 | 0.01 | 15.6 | 18.7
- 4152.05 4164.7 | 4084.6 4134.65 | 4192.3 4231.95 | 0.08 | 16.2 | 16.8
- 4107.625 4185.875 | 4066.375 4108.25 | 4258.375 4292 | 0.06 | 16.3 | 17.4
